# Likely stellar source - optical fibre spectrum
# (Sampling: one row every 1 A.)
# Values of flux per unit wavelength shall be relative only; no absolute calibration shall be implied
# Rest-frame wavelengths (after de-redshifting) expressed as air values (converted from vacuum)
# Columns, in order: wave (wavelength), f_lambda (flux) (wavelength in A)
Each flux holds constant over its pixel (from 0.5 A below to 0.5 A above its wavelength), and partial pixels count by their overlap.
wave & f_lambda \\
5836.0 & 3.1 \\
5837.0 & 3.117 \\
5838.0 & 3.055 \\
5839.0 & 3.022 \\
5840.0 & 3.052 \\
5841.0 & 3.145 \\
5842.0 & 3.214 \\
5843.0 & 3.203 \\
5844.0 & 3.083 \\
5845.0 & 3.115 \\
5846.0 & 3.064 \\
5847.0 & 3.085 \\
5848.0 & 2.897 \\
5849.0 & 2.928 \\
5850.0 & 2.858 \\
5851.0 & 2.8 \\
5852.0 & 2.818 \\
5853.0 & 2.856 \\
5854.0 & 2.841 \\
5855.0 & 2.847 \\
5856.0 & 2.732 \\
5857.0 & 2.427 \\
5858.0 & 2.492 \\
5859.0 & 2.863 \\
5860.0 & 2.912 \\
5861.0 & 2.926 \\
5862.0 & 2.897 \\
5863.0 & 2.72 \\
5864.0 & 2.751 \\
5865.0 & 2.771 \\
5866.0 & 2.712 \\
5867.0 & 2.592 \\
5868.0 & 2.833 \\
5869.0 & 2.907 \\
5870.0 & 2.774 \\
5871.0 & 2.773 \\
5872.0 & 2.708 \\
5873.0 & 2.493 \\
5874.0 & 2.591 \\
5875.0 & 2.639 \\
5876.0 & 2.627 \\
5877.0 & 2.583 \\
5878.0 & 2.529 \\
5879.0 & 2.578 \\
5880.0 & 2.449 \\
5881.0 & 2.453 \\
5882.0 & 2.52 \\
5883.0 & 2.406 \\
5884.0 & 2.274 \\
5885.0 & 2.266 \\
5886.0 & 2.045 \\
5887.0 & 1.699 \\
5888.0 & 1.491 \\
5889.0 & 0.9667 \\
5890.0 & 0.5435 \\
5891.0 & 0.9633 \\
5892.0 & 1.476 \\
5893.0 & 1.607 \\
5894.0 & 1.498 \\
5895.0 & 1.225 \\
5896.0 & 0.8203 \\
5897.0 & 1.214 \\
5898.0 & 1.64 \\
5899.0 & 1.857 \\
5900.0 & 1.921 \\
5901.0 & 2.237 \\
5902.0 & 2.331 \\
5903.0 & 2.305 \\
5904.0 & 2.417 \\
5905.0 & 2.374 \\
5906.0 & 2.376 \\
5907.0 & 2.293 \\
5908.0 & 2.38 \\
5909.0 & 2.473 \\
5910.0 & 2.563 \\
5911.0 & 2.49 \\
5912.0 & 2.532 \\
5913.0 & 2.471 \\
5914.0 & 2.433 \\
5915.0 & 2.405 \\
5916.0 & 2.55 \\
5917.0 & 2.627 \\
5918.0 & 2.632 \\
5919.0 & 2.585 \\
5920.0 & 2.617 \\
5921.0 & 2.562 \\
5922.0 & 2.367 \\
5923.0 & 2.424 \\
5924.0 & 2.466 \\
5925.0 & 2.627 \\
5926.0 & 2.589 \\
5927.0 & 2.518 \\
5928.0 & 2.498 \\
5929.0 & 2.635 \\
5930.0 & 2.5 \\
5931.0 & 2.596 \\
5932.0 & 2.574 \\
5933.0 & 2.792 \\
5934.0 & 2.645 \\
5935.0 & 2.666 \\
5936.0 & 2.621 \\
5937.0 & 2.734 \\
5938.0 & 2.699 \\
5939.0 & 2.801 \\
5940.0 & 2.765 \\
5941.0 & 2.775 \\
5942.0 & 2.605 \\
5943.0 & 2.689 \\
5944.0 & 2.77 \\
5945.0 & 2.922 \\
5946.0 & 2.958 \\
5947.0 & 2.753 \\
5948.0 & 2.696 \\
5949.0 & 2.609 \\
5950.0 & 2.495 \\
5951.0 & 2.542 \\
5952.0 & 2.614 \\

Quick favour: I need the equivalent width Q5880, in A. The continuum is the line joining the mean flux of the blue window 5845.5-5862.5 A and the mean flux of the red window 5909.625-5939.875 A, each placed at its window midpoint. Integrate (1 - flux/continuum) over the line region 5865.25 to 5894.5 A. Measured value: 5.7 A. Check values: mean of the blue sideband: 2.84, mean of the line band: 2.21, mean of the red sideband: 2.58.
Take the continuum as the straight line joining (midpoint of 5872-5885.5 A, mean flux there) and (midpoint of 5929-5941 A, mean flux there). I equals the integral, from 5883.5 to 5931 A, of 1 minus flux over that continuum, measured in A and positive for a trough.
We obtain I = 8.6 A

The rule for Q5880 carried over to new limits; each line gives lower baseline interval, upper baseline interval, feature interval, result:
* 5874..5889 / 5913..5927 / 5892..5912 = 3.5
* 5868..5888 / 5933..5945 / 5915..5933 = 0.7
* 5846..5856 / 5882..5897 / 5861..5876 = -3.1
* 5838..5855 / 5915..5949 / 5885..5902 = 7.9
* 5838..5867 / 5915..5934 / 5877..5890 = 3.1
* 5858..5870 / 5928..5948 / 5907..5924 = 1.4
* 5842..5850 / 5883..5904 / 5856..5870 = -1.2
